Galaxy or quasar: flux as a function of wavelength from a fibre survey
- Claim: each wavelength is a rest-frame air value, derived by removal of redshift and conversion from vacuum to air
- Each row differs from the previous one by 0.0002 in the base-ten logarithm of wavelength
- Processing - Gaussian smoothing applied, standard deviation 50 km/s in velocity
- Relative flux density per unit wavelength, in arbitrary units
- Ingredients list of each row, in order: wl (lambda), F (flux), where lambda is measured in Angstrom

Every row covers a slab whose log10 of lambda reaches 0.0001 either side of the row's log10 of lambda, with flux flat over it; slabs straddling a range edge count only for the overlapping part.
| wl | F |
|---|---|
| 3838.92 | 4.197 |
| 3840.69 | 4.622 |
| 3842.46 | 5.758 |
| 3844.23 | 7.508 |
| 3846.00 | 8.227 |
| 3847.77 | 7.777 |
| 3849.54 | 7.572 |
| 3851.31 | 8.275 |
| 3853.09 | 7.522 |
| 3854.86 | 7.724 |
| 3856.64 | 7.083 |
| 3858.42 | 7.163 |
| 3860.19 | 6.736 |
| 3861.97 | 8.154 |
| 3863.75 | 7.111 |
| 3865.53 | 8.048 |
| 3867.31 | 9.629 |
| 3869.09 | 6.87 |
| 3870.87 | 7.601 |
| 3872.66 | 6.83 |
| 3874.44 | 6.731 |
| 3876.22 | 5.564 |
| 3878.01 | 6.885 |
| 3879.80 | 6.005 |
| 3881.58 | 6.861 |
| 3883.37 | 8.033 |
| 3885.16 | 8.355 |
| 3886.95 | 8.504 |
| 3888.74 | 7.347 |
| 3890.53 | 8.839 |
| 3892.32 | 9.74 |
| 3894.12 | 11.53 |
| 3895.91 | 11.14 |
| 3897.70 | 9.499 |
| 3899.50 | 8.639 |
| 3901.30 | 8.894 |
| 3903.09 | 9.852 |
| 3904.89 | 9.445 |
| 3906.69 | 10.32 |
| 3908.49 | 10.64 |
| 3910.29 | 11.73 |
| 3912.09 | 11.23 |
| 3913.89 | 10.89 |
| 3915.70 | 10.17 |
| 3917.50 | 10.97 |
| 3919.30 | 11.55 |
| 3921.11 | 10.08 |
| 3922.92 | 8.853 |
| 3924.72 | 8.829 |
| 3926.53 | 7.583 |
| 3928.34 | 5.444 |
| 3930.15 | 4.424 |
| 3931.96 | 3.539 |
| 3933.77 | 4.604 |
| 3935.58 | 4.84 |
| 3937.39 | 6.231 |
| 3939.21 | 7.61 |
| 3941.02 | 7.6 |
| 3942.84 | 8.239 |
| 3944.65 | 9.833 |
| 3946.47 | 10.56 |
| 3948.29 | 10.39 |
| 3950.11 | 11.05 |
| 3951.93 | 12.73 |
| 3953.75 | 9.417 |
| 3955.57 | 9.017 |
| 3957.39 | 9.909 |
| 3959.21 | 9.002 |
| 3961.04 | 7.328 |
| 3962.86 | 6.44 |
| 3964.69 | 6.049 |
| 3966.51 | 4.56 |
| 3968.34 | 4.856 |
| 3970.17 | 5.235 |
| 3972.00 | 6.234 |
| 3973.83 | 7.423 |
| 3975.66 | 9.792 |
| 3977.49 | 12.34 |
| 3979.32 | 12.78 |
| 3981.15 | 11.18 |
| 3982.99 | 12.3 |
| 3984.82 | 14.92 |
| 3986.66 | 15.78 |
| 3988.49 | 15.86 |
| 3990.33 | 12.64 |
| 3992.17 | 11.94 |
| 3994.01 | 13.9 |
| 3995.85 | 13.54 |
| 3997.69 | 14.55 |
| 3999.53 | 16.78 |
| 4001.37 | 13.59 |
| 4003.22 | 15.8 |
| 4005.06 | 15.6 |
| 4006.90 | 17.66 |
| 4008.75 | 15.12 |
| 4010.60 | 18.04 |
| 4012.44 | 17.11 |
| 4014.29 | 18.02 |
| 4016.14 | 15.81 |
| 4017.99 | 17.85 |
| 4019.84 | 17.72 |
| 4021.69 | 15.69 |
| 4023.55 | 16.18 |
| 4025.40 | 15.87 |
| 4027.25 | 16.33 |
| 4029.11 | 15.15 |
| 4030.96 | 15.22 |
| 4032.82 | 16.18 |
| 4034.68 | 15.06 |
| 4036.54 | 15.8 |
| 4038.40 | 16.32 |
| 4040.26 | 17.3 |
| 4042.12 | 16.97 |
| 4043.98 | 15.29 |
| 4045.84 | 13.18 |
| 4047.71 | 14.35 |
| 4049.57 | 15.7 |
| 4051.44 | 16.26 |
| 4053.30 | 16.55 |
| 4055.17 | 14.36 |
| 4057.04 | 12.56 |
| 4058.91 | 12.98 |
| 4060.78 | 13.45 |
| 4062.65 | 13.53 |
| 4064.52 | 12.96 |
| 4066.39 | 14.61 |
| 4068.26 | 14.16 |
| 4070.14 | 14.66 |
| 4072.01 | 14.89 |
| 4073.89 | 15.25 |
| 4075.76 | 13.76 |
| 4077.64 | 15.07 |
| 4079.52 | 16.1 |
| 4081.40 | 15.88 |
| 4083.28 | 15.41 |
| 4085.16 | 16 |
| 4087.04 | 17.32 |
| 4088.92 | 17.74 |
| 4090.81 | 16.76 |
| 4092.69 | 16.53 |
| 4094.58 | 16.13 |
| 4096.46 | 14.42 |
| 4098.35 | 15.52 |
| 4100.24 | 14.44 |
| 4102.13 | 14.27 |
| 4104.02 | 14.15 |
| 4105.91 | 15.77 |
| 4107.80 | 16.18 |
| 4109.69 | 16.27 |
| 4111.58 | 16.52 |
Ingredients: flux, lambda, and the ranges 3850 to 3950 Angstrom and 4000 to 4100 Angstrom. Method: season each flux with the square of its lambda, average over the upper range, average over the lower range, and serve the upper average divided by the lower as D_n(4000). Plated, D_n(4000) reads 2.02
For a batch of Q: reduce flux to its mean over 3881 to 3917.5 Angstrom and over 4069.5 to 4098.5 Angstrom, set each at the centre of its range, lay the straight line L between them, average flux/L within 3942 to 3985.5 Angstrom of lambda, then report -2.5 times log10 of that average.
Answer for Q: 0.27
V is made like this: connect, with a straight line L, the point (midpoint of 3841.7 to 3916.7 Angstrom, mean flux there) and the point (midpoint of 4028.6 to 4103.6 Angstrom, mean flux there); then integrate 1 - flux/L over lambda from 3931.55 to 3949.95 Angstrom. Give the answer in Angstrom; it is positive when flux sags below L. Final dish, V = 5.3 Angstrom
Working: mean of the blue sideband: 8.41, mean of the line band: 7.6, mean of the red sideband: 15.2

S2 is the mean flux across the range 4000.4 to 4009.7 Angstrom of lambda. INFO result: 15.6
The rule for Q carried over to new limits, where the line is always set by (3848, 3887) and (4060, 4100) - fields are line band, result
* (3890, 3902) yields -0.16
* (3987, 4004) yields -0.18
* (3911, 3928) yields -0.07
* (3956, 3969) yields 0.48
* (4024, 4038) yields -0.17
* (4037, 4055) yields -0.13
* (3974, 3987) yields -0.06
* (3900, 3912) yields -0.15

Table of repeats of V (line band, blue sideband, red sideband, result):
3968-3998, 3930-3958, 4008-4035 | 2.2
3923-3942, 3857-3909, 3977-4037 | 8.3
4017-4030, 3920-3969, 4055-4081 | -5.0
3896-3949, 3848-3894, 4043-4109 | 3.8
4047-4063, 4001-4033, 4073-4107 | 1.5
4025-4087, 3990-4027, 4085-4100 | 3.6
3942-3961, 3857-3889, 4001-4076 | 2.2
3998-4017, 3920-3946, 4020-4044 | -3.4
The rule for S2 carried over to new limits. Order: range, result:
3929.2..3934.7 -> 4.2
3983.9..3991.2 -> 14.8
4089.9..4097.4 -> 16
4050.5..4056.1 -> 15.7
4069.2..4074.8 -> 14.9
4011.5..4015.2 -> 17.6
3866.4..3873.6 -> 7.73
